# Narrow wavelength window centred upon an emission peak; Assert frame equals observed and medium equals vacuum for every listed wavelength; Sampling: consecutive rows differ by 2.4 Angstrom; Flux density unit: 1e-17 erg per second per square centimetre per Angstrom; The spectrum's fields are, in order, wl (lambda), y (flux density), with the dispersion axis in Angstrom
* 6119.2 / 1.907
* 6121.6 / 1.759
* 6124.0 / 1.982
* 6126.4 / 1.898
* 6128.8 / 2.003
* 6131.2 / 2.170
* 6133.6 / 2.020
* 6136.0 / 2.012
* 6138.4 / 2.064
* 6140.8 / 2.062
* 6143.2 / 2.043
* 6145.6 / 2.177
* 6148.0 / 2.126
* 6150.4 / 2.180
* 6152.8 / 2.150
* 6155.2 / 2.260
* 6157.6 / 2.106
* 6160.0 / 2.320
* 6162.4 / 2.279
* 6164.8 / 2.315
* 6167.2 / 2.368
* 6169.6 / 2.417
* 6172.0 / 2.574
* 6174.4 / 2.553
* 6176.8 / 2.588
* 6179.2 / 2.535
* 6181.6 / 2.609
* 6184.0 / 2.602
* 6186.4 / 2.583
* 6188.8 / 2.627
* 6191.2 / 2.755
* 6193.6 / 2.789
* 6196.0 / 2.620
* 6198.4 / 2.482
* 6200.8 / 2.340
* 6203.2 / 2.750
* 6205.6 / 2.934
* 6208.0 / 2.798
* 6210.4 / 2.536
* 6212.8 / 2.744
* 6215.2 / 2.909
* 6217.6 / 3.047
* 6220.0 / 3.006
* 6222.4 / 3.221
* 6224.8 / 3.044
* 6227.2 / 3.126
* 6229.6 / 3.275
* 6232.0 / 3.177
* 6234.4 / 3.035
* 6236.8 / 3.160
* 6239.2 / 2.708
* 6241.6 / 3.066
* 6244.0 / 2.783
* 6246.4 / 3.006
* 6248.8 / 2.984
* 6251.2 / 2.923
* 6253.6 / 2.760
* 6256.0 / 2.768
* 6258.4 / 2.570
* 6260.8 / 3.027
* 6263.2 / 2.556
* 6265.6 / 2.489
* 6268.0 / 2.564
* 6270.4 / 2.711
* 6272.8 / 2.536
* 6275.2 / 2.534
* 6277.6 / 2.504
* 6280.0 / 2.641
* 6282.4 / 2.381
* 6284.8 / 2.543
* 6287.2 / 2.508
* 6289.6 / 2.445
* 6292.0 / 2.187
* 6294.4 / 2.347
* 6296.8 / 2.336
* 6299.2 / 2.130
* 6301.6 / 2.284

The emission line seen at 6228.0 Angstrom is C IV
